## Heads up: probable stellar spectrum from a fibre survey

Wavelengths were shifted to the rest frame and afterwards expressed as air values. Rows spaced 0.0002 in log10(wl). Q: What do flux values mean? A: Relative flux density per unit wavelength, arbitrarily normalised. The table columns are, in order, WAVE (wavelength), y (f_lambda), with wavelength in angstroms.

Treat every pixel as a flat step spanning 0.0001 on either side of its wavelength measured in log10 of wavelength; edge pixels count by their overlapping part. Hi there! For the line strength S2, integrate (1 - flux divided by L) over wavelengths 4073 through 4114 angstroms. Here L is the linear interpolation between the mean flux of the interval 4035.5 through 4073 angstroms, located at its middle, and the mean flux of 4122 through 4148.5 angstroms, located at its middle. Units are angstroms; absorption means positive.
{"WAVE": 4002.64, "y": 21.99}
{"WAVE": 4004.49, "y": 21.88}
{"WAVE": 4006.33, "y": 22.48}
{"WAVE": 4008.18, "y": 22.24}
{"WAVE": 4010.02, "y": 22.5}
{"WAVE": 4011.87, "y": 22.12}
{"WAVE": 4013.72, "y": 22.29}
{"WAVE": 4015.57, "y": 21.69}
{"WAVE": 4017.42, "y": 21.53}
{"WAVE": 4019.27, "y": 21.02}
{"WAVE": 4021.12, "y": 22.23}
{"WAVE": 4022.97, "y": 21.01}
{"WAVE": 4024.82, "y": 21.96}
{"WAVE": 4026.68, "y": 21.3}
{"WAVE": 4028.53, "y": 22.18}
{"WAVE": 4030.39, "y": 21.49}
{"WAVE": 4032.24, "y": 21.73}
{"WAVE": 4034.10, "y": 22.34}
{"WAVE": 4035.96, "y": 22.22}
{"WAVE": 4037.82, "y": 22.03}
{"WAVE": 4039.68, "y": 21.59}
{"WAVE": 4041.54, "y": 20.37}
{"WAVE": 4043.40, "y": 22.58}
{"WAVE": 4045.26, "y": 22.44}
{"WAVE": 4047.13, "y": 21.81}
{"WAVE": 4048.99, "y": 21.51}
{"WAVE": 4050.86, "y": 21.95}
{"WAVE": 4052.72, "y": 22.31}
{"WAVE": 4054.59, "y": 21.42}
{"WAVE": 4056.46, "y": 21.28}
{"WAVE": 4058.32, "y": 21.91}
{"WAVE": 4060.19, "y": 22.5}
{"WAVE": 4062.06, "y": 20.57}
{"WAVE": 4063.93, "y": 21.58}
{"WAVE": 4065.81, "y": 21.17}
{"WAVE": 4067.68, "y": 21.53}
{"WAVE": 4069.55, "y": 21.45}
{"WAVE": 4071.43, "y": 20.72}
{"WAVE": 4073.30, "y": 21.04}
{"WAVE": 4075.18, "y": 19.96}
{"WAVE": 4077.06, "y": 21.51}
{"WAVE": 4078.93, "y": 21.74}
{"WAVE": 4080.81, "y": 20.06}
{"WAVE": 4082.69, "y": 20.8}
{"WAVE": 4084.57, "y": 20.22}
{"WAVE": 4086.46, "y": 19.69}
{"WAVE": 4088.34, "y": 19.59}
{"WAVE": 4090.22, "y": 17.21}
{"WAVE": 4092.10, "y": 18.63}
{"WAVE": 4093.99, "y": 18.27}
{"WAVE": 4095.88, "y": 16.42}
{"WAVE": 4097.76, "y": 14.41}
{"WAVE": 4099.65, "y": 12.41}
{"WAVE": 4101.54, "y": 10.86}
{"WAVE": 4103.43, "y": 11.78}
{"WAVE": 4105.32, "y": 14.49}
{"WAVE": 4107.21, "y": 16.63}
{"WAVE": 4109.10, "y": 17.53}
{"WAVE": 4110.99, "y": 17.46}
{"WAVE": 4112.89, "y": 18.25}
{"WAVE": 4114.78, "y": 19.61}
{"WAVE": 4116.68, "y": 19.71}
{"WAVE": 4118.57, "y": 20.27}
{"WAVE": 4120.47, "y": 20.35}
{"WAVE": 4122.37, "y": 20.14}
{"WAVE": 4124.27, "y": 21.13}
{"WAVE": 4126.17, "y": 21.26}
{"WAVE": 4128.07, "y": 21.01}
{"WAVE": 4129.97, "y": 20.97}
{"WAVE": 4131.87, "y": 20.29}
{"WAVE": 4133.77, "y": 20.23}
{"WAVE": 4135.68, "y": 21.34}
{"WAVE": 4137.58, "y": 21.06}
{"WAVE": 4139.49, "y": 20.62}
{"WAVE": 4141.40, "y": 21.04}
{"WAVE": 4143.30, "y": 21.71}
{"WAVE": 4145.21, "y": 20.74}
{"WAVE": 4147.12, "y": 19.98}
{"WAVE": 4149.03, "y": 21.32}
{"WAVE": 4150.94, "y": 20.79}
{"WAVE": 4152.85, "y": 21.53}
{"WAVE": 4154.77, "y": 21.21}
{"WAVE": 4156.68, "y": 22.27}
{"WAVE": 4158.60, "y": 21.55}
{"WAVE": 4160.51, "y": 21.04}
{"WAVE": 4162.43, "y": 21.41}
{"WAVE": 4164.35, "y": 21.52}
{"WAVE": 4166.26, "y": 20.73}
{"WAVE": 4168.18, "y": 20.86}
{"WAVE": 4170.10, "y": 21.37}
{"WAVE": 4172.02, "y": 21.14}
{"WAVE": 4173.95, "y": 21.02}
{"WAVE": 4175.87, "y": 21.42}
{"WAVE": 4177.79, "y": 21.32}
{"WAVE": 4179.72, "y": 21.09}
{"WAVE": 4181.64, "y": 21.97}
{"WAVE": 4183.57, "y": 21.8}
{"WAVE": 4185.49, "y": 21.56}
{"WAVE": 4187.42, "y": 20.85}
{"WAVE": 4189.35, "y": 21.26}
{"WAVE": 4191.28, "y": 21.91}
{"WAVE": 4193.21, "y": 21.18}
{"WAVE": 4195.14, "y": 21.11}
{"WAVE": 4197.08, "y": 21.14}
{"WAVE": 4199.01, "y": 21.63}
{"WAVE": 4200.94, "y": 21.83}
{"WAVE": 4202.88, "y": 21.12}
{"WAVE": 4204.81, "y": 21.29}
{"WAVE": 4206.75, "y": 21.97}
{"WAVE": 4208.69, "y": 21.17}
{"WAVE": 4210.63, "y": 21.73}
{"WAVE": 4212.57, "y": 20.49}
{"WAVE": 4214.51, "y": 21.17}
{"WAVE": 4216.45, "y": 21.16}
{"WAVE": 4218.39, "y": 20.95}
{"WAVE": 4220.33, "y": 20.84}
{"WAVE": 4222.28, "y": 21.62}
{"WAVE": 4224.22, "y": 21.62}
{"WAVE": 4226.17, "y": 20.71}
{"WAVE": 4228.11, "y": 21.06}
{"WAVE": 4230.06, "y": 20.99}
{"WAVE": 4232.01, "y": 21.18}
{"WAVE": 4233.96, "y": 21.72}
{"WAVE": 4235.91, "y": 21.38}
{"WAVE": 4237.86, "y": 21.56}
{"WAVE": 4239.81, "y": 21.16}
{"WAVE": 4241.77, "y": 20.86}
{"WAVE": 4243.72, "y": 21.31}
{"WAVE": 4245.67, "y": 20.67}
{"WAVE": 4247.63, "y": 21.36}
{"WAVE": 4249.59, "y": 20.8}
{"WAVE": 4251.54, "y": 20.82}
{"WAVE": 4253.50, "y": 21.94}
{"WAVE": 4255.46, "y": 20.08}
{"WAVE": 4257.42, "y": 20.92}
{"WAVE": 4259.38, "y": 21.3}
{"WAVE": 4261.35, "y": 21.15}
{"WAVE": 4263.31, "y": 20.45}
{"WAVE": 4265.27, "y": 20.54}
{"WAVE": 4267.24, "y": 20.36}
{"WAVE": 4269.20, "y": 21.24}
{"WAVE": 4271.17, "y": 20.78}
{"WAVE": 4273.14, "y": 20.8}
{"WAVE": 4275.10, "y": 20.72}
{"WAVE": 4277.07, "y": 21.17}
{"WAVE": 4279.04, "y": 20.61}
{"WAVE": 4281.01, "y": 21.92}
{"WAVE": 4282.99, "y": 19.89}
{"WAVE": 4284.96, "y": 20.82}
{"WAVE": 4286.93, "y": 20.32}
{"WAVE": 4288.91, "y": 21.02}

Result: 7.0 angstroms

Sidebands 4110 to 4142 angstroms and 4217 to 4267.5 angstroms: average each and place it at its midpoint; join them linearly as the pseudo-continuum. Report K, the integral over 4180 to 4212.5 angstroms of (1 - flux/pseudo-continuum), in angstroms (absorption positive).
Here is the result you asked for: -1.1 angstroms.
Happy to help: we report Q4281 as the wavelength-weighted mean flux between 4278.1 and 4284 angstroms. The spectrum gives 20.8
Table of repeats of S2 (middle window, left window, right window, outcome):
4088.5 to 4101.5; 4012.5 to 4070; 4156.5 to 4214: 3.3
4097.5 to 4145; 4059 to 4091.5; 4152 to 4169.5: 5.3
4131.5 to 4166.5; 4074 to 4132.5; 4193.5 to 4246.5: -2.7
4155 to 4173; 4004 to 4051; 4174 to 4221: 0.1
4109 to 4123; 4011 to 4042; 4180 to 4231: 1.5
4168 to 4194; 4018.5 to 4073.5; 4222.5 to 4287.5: -0.2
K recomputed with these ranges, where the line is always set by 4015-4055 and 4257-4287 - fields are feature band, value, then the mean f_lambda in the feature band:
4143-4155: 0.2 angstroms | 21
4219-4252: -0.3 angstroms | 21.2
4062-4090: 1.2 angstroms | 20.7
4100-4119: 4.5 angstroms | 16.4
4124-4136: 0.3 angstroms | 20.9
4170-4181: 0.0 angstroms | 21.2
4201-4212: -0.2 angstroms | 21.4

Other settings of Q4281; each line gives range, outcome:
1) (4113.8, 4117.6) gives 19.6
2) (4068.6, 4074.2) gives 21.1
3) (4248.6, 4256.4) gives 20.9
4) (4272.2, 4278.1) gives 20.9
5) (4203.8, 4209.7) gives 21.5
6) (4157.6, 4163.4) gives 21.3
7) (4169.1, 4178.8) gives 21.2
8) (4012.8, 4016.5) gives 22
